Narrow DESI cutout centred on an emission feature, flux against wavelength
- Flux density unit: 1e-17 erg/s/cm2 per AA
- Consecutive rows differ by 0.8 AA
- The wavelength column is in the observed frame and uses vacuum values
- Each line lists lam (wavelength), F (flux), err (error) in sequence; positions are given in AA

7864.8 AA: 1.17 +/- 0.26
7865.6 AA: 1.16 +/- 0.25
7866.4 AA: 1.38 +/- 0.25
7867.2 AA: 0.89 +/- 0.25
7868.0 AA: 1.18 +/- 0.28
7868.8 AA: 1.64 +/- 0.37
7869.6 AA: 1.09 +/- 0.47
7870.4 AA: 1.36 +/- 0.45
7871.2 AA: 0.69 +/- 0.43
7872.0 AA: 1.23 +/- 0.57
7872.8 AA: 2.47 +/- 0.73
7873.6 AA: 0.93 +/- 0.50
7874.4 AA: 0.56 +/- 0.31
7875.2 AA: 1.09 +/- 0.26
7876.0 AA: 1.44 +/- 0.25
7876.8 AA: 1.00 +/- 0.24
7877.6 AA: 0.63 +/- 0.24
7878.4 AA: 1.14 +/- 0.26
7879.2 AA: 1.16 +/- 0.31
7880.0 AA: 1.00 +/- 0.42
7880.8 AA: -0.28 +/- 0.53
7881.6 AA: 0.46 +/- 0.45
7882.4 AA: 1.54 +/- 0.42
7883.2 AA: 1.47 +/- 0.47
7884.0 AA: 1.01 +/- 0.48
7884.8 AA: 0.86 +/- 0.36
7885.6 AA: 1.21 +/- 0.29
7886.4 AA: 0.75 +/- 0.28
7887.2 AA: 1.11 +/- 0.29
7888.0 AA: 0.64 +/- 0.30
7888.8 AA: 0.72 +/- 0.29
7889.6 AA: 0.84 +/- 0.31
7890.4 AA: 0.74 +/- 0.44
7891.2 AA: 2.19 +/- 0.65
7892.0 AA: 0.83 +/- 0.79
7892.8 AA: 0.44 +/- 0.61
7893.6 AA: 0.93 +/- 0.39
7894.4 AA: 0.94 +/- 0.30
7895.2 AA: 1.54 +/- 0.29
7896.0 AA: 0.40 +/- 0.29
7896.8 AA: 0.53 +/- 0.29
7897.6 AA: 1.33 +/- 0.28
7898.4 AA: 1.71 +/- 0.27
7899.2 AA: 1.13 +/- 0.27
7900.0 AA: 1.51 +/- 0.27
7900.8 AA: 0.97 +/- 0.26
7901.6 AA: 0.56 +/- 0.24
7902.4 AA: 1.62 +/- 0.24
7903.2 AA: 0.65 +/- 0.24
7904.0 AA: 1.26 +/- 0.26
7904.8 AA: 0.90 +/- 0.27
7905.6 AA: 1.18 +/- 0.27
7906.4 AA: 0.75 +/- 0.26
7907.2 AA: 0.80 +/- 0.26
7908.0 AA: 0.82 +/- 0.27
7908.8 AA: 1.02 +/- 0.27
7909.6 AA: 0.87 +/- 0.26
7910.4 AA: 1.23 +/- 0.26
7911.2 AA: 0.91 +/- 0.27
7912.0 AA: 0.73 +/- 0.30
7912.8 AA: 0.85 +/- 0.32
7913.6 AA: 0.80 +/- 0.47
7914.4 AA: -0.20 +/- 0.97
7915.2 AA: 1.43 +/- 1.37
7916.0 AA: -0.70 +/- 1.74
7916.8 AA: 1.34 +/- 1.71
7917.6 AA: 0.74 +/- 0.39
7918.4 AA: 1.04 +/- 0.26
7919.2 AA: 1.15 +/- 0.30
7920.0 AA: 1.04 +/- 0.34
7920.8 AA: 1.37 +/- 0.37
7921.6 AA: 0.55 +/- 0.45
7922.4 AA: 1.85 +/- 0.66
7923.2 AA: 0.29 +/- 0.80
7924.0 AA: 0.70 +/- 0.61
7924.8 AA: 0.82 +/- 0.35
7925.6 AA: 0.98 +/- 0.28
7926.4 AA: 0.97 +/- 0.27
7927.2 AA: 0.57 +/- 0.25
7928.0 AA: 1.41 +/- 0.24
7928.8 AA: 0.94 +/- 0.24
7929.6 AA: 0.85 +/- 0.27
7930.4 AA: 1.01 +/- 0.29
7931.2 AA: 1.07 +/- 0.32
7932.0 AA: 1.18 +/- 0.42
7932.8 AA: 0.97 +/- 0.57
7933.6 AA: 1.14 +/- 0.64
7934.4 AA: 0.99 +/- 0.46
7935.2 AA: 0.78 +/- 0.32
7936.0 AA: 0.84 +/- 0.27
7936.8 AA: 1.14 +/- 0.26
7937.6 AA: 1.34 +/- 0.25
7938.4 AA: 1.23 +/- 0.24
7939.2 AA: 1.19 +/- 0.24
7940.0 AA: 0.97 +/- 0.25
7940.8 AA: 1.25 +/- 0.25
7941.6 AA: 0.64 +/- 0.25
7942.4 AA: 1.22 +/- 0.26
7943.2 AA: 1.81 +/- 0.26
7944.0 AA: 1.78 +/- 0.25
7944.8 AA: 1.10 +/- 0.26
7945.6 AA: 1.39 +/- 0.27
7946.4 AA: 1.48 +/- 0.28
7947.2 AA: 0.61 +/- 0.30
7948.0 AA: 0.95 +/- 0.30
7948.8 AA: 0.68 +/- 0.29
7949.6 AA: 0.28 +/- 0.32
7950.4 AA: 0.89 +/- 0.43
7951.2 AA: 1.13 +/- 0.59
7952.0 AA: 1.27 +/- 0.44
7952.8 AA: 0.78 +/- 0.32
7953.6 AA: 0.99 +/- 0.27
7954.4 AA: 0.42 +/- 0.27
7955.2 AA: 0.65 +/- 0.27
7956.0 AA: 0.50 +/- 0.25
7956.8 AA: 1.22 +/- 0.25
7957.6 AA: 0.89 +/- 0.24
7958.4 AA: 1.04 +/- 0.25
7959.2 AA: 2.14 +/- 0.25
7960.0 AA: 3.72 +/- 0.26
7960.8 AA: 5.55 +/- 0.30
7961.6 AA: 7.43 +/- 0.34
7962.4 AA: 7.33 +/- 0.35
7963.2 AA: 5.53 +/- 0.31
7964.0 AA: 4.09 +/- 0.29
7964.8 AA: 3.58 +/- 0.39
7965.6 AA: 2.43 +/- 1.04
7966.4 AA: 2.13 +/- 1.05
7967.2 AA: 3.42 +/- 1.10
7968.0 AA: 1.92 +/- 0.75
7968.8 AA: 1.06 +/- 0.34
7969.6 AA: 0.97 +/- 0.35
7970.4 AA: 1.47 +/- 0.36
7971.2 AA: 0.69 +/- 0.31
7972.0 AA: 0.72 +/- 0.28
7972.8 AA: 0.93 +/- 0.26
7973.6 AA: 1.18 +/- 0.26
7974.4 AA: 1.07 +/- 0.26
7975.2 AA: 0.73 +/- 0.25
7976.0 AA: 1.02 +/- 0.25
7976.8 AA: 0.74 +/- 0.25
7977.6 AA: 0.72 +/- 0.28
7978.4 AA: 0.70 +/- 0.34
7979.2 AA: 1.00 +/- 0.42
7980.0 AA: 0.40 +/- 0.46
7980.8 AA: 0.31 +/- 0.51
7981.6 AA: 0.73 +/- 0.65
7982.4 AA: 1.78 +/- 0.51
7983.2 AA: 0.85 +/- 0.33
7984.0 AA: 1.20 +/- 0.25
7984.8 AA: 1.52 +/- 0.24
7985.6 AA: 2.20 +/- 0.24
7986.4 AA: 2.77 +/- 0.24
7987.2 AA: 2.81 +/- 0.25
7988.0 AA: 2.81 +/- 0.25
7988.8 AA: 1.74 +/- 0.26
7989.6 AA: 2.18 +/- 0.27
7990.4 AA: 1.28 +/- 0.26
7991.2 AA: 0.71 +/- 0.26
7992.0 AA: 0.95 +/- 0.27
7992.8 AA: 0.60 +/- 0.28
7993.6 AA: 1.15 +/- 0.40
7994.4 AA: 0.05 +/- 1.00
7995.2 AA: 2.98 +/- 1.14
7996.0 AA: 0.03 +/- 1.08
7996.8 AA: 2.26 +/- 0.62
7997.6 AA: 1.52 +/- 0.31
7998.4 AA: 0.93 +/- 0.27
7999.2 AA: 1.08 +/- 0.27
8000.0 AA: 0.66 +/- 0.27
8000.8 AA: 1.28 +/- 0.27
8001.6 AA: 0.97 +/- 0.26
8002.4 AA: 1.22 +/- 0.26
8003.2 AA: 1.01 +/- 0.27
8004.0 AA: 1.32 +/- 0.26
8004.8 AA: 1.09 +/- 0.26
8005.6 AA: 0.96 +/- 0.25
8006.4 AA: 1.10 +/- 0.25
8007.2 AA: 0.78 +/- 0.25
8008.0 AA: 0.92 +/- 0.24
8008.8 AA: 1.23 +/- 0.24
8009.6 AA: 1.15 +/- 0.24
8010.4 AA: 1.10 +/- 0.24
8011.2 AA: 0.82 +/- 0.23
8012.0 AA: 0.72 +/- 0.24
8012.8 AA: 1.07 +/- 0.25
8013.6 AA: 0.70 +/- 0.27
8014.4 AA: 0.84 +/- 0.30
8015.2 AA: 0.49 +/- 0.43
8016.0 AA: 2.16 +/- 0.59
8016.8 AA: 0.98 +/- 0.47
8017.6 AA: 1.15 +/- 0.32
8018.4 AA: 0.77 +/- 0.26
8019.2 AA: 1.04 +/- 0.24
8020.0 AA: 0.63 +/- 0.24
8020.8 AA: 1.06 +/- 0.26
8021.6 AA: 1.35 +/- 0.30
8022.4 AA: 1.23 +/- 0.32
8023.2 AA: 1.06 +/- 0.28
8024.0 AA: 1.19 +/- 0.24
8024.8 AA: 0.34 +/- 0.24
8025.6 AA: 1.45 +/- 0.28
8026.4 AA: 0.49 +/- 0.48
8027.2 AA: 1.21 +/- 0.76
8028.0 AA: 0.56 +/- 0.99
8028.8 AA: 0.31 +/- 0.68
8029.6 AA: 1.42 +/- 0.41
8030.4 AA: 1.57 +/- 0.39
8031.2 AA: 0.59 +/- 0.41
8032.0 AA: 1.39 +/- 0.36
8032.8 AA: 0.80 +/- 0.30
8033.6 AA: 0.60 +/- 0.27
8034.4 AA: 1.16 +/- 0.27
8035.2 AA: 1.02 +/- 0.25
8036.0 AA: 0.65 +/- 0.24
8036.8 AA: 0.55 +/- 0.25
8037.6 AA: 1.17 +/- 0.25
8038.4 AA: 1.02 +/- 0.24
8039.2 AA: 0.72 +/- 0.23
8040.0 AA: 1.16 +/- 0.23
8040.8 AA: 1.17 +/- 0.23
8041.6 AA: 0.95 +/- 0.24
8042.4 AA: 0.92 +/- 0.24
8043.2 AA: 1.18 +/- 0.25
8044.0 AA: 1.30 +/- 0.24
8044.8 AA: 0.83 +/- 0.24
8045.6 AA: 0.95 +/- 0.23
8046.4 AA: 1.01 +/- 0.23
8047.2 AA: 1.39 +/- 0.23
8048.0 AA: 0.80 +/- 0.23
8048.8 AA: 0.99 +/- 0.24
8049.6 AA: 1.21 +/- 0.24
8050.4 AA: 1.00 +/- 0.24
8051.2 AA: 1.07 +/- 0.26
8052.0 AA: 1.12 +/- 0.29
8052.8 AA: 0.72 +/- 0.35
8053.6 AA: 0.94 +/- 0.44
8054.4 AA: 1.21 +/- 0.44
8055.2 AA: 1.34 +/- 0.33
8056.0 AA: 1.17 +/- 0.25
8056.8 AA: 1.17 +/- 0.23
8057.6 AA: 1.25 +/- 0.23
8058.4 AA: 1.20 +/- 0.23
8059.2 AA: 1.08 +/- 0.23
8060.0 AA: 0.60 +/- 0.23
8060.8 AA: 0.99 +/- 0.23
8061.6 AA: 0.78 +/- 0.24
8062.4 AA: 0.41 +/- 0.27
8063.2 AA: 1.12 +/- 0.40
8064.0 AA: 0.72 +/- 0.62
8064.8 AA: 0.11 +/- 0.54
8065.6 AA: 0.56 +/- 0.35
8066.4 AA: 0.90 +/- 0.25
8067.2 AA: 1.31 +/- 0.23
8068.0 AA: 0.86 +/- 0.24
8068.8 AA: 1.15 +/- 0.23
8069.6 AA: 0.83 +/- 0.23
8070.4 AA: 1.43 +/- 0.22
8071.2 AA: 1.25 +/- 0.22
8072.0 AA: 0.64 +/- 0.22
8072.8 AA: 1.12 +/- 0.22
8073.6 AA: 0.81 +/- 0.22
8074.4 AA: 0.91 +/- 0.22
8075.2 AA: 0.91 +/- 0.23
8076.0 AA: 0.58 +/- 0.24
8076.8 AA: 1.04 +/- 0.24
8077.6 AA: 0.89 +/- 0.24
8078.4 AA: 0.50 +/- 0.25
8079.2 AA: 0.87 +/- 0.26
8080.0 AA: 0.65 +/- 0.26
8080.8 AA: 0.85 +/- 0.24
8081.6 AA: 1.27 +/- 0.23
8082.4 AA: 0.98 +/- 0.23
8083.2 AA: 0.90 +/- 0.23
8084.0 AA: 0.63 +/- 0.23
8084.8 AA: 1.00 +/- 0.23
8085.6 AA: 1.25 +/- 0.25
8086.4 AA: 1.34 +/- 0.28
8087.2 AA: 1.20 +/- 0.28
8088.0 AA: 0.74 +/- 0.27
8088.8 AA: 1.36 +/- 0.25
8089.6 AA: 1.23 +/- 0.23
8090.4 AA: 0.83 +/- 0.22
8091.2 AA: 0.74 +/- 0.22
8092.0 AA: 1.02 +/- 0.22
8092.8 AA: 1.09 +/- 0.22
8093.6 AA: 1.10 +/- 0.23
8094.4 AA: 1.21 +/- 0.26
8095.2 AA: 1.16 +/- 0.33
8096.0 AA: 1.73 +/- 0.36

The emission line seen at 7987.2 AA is [N II]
